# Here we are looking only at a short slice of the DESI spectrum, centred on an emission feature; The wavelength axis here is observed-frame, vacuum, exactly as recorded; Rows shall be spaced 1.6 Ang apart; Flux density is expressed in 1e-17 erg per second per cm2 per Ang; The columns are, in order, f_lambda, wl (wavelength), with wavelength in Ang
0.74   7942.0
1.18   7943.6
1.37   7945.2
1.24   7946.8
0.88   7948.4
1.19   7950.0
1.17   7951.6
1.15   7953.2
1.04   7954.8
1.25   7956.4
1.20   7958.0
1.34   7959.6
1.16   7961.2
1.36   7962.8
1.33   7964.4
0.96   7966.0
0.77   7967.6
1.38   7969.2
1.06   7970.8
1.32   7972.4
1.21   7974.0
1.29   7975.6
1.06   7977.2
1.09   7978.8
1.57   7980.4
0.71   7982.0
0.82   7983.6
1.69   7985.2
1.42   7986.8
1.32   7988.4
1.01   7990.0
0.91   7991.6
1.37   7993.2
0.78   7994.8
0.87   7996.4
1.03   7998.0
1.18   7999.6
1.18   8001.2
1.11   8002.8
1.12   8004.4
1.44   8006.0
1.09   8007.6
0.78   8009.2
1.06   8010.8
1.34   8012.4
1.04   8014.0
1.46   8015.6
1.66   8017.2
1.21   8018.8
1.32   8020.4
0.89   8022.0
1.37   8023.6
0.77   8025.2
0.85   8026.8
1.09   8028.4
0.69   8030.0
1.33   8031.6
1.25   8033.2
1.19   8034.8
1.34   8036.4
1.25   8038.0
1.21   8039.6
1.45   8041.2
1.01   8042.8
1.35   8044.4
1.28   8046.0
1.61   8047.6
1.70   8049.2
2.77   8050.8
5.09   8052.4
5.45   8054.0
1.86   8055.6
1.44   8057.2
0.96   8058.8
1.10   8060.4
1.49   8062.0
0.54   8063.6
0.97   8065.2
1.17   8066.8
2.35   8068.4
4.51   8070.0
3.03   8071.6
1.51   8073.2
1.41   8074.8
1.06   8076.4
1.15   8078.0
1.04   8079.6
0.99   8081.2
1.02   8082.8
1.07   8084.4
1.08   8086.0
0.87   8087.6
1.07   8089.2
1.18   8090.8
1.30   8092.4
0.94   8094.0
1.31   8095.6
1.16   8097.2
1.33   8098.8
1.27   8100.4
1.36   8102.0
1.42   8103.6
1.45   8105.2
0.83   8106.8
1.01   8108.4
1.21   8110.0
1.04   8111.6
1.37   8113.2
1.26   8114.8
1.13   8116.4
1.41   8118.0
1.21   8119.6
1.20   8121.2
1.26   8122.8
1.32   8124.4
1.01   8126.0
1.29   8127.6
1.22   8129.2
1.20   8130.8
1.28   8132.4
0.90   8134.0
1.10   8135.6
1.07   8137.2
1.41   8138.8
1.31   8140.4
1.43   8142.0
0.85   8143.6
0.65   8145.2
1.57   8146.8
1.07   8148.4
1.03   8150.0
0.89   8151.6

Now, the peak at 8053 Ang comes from [S II] 6716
